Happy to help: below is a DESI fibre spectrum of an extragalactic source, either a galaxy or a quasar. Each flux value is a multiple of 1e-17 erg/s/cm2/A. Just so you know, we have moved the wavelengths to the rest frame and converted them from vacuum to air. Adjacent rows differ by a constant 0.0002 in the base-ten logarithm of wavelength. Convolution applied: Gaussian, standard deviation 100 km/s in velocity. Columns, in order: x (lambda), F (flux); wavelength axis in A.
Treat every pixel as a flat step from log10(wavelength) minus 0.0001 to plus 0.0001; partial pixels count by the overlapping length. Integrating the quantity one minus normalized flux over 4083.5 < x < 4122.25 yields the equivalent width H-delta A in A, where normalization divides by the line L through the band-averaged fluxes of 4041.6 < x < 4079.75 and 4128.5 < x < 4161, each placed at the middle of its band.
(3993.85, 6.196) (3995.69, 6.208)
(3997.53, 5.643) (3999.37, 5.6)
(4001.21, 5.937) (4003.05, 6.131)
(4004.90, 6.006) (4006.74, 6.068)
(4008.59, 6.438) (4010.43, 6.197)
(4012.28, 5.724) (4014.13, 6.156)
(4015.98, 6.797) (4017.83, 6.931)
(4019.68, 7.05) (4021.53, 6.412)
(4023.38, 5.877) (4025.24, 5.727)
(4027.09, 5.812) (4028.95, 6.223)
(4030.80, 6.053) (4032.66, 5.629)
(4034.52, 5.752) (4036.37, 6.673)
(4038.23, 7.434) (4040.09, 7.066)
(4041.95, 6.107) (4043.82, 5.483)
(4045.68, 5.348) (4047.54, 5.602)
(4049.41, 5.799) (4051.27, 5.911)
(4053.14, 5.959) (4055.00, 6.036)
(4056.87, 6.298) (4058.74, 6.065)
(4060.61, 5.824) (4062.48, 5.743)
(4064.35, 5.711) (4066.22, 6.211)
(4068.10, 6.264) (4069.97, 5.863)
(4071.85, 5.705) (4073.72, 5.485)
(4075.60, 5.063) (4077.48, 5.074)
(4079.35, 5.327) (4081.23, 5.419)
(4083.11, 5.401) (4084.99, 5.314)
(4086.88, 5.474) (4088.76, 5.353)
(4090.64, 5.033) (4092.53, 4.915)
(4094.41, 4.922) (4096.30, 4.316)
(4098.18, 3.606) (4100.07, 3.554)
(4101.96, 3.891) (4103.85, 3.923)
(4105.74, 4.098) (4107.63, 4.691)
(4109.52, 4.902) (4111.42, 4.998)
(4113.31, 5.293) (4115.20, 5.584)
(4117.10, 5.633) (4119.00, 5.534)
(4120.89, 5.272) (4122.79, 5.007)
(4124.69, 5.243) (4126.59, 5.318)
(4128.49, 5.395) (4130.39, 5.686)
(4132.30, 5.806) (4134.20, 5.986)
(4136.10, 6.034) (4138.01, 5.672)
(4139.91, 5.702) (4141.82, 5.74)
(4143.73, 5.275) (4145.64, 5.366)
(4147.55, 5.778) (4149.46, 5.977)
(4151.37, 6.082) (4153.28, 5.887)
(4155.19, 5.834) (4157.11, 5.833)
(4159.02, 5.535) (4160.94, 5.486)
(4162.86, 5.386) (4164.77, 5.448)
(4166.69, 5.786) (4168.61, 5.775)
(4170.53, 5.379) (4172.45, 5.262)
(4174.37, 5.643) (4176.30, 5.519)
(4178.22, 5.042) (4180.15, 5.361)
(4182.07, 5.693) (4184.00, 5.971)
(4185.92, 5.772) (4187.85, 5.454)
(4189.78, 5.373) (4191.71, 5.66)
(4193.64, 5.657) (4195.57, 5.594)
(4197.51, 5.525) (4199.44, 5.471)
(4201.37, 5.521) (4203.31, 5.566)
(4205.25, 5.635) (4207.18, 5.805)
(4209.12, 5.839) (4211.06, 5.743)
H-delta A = 6.2 A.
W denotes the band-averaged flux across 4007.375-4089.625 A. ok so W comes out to 5.95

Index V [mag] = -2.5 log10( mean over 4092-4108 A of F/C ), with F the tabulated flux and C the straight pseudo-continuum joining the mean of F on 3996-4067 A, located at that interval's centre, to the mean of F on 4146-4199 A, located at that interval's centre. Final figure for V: 0.37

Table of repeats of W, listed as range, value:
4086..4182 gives 5.29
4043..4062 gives 5.83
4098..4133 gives 4.94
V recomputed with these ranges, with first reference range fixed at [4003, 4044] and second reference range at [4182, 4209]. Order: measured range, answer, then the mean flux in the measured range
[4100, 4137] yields 0.15 mag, 5.13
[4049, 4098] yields 0.10 mag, 5.52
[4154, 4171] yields 0.03 mag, 5.62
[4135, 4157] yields 0.01 mag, 5.76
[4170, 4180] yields 0.07 mag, 5.36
